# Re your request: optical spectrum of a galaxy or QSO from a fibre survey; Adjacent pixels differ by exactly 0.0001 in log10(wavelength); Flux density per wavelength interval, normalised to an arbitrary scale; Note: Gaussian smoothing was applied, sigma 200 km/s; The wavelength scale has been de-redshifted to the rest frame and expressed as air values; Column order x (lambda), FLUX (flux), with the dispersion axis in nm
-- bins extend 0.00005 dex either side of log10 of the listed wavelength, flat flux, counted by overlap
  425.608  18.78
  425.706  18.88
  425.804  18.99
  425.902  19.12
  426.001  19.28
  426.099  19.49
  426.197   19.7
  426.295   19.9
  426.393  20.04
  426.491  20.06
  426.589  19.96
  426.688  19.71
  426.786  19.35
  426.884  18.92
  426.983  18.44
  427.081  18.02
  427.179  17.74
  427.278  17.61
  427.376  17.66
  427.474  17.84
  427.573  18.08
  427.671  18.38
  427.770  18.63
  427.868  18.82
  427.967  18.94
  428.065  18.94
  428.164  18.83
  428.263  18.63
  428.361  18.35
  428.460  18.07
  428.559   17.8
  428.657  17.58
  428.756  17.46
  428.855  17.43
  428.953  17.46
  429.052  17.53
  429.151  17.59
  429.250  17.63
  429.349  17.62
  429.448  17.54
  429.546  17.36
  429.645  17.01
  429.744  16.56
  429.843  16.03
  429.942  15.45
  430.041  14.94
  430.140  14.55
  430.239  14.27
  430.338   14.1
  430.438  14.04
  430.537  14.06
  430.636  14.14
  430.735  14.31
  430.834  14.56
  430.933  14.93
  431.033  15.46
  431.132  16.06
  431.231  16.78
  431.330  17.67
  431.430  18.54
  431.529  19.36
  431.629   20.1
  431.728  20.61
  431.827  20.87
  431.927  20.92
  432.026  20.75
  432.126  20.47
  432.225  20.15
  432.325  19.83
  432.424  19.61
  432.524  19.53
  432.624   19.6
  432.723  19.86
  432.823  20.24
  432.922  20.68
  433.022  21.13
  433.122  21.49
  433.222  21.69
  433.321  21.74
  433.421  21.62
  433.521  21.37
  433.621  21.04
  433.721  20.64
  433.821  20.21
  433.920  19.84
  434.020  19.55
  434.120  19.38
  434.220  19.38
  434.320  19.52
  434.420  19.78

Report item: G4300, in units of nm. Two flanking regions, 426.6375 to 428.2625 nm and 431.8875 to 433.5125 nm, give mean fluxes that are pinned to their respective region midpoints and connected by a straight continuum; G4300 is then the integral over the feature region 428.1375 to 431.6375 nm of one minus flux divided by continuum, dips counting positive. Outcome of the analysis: 0.51 nm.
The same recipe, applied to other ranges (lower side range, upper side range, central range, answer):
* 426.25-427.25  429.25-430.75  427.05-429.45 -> -0.07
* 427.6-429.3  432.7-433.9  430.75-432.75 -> 0.14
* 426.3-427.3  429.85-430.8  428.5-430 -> -0.12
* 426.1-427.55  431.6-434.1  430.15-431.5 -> 0.31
